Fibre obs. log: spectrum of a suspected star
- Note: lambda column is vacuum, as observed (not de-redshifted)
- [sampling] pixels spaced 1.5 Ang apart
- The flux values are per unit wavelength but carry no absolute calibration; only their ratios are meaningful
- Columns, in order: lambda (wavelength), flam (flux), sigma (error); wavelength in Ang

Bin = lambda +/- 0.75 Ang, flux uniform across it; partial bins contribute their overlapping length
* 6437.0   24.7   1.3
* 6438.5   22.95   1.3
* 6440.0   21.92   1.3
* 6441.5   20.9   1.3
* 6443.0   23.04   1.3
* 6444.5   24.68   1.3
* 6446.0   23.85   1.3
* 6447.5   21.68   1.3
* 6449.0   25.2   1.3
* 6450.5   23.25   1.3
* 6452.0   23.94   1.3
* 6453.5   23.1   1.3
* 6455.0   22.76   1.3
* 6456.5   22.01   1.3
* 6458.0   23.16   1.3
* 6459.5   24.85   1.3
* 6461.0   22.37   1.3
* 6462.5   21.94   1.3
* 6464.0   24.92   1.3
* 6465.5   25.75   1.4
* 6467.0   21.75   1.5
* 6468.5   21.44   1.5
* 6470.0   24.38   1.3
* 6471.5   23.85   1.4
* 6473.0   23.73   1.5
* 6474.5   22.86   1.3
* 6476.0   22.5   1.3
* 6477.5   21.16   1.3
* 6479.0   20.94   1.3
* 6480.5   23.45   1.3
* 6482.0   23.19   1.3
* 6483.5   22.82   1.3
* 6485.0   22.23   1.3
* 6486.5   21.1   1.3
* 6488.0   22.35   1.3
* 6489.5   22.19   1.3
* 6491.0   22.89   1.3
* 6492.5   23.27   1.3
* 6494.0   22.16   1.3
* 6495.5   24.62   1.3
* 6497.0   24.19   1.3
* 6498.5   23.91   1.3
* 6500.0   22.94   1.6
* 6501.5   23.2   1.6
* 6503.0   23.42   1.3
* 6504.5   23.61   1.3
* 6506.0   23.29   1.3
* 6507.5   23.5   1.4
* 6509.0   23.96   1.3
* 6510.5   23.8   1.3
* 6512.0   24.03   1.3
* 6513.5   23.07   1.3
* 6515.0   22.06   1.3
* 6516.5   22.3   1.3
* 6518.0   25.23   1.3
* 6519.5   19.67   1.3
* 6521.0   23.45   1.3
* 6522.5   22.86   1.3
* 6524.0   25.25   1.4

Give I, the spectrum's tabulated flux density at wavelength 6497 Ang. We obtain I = 24.19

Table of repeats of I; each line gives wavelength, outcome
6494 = 22.16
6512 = 24.03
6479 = 20.94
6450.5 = 23.25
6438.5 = 22.95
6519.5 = 19.67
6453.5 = 23.1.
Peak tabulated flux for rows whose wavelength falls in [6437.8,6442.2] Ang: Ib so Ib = 22.95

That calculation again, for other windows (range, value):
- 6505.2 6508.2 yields 23.5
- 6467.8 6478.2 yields 24.38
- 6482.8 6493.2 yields 23.27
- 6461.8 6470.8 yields 25.75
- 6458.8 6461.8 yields 24.85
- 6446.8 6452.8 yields 25.2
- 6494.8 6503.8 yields 24.62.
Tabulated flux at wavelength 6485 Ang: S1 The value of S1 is 22.23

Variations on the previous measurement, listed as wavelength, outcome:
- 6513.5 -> 23.07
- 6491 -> 22.89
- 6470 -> 24.38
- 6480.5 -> 23.45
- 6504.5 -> 23.61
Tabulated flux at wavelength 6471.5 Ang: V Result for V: 23.85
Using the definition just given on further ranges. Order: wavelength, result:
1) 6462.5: 21.94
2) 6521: 23.45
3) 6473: 23.73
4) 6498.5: 23.91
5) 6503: 23.42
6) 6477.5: 21.16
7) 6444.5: 24.68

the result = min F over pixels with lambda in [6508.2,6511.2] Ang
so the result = 23.8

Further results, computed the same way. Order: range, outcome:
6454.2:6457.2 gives 22.01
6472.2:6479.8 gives 20.94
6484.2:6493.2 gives 21.1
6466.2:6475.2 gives 21.44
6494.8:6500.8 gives 22.94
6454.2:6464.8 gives 21.94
